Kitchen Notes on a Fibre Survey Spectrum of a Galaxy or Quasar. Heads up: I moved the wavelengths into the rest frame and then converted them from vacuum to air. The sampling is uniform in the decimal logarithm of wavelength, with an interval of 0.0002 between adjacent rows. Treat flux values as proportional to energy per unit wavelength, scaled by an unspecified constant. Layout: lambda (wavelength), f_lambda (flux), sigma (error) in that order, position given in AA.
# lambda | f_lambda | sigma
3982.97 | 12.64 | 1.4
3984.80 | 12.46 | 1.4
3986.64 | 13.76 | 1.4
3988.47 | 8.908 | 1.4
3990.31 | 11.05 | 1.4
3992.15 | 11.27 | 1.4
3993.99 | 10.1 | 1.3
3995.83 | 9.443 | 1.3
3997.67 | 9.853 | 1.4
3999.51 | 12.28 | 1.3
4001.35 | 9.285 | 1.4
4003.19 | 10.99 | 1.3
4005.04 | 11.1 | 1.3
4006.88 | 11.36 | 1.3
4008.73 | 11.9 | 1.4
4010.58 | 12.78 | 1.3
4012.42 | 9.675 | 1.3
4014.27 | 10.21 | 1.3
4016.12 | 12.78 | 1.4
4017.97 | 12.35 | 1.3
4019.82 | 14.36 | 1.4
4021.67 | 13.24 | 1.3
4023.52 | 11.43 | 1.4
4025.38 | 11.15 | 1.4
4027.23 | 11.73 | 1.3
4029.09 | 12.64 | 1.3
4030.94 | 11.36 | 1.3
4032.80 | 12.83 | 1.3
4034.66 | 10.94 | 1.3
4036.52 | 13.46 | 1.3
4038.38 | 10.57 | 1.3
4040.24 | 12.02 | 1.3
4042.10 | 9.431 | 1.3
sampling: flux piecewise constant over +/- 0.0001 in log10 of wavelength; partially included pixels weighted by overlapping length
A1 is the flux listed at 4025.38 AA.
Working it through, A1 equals 11.15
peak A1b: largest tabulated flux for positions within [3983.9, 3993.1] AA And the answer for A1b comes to 13.76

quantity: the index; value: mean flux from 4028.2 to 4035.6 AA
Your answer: 11.9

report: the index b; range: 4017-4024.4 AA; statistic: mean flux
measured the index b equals 12.9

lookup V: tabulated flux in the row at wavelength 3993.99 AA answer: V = 10.1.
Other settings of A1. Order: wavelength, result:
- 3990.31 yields 11.05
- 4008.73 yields 11.9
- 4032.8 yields 12.83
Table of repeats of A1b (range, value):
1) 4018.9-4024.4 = 14.36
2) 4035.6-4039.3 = 13.46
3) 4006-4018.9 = 12.78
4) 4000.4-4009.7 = 11.9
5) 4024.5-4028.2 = 11.73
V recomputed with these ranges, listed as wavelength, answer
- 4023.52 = 11.43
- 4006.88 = 11.36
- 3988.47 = 8.908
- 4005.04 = 11.1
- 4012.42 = 9.675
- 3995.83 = 9.443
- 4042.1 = 9.431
